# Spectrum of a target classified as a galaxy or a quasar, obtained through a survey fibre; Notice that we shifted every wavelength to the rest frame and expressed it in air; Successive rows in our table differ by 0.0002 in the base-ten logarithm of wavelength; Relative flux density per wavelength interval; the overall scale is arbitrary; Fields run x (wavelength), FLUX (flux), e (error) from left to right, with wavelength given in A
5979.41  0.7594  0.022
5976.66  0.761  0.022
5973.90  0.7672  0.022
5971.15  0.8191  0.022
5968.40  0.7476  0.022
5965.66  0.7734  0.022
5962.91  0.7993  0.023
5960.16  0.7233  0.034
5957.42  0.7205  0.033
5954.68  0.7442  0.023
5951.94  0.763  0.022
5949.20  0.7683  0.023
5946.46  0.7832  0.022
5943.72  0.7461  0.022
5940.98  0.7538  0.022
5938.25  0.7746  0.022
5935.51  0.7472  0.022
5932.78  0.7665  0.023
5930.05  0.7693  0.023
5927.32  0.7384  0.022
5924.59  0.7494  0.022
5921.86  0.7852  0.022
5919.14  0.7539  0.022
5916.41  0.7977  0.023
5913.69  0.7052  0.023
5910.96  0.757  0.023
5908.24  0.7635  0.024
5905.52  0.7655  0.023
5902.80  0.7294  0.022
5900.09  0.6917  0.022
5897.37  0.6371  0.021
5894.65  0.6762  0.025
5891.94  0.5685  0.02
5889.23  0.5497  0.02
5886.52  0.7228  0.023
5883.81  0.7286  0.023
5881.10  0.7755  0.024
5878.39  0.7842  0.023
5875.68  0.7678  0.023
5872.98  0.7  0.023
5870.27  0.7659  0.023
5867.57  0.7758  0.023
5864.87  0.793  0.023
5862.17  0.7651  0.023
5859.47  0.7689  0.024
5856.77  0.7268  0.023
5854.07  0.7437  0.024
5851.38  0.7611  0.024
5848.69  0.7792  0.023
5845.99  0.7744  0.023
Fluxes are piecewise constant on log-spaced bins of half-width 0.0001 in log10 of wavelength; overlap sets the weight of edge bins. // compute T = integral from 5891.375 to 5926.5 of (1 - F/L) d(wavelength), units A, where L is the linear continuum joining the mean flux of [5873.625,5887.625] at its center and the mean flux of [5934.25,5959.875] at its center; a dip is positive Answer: 1.3 A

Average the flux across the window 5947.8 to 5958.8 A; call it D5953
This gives 0.75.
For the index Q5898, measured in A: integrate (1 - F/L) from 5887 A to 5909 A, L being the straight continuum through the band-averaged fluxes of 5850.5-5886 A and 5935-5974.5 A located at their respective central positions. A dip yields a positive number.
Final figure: 2.5 A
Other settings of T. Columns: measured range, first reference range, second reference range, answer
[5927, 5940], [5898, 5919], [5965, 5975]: -0.1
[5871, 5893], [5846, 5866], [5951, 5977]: 1.7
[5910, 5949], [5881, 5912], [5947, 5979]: -1.7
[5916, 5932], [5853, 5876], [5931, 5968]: -0.1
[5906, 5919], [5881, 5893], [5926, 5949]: -0.8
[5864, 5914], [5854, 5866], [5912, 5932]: 2.7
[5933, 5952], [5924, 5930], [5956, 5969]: -0.3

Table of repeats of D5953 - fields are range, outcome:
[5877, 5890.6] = 0.712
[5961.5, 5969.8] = 0.773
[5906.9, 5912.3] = 0.76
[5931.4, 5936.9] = 0.757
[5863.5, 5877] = 0.761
